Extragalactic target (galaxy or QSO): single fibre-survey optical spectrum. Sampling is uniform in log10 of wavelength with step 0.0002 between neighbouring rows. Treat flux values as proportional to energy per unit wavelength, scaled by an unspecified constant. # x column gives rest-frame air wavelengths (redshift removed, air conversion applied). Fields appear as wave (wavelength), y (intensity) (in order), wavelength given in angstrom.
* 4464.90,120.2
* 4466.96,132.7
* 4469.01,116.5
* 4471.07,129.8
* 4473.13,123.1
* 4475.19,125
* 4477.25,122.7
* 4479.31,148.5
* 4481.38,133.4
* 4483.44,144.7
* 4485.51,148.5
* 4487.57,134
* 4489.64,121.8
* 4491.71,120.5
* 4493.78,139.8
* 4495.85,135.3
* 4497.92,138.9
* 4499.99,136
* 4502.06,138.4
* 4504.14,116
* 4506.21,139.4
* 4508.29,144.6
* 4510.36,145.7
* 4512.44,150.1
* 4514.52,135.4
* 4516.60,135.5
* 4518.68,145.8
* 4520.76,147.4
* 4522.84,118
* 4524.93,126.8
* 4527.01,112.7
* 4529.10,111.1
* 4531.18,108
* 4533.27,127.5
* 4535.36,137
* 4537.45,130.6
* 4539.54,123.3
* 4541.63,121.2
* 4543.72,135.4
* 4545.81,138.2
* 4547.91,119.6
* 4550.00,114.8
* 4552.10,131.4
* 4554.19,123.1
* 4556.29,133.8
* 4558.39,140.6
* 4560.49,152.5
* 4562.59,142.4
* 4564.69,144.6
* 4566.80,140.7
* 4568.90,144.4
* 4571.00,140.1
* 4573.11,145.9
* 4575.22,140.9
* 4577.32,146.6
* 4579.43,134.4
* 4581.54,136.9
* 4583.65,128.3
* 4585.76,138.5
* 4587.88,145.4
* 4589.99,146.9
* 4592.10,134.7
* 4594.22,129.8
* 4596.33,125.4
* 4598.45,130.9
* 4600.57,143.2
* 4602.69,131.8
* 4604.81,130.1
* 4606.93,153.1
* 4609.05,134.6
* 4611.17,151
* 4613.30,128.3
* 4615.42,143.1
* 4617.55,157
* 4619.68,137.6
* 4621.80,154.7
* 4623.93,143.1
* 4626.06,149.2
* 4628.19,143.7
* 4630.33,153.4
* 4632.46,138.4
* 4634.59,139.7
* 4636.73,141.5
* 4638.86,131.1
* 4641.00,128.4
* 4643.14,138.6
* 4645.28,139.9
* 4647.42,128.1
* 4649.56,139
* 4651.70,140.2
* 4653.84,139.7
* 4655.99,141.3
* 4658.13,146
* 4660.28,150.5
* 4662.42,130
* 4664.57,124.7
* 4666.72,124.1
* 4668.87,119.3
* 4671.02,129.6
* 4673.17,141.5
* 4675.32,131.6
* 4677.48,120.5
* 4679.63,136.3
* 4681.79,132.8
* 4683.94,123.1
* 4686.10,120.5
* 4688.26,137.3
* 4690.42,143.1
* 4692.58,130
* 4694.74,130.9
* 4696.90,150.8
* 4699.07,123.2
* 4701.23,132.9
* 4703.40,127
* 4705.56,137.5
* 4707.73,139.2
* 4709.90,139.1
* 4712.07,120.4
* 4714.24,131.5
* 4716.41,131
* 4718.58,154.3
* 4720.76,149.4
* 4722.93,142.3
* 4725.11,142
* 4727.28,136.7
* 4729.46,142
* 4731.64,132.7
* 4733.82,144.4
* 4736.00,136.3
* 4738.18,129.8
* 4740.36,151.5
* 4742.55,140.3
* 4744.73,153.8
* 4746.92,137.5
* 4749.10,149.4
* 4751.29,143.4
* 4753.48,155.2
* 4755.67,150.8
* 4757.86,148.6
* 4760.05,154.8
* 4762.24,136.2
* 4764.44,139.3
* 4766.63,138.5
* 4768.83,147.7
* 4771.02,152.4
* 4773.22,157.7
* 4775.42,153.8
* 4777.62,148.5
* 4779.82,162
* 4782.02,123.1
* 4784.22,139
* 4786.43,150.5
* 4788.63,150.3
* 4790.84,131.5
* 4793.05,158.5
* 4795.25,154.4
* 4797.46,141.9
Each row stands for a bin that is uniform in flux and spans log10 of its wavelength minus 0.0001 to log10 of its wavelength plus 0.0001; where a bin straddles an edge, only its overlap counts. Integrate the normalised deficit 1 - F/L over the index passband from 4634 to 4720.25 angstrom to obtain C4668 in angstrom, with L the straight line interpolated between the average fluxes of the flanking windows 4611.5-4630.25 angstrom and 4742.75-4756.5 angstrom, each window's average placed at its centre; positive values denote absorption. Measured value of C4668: 7.2 angstrom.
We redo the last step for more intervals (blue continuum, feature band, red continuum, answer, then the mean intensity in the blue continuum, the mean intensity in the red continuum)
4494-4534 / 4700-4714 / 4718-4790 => 1.00 angstrom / 132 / 145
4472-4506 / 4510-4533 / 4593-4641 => 0.82 angstrom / 133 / 140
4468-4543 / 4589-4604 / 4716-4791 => 0.20 angstrom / 131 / 145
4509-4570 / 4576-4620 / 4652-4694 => -1.95 angstrom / 132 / 133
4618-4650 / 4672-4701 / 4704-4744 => 1.50 angstrom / 141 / 139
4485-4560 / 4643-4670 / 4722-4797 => 0.73 angstrom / 131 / 145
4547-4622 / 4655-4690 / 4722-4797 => 2.38 angstrom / 138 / 145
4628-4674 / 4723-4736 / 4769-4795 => 0.36 angstrom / 137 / 148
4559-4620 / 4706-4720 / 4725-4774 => 0.69 angstrom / 140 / 144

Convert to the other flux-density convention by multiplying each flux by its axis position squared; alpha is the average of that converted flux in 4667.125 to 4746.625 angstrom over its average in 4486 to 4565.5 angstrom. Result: 1.1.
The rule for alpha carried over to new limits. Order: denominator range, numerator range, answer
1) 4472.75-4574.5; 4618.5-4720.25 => 1.09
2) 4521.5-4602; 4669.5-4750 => 1.09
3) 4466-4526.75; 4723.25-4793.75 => 1.21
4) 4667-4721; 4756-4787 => 1.14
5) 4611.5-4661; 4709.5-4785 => 1.06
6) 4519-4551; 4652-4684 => 1.13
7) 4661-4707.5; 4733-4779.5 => 1.15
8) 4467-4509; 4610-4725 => 1.12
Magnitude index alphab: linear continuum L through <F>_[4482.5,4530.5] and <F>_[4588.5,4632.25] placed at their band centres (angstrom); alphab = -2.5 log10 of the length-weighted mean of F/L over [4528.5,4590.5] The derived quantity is 0.03 mag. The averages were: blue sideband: 134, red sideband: 141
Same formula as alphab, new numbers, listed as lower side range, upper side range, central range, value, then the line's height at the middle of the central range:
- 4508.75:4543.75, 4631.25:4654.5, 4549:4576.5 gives -0.05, 132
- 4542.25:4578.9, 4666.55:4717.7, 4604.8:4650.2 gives -0.06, 134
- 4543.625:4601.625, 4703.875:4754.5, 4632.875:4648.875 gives 0.02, 138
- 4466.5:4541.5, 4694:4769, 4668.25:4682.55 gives 0.06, 138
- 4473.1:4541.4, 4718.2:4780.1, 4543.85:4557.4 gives 0.06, 135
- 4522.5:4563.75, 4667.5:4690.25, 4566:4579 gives -0.12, 128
